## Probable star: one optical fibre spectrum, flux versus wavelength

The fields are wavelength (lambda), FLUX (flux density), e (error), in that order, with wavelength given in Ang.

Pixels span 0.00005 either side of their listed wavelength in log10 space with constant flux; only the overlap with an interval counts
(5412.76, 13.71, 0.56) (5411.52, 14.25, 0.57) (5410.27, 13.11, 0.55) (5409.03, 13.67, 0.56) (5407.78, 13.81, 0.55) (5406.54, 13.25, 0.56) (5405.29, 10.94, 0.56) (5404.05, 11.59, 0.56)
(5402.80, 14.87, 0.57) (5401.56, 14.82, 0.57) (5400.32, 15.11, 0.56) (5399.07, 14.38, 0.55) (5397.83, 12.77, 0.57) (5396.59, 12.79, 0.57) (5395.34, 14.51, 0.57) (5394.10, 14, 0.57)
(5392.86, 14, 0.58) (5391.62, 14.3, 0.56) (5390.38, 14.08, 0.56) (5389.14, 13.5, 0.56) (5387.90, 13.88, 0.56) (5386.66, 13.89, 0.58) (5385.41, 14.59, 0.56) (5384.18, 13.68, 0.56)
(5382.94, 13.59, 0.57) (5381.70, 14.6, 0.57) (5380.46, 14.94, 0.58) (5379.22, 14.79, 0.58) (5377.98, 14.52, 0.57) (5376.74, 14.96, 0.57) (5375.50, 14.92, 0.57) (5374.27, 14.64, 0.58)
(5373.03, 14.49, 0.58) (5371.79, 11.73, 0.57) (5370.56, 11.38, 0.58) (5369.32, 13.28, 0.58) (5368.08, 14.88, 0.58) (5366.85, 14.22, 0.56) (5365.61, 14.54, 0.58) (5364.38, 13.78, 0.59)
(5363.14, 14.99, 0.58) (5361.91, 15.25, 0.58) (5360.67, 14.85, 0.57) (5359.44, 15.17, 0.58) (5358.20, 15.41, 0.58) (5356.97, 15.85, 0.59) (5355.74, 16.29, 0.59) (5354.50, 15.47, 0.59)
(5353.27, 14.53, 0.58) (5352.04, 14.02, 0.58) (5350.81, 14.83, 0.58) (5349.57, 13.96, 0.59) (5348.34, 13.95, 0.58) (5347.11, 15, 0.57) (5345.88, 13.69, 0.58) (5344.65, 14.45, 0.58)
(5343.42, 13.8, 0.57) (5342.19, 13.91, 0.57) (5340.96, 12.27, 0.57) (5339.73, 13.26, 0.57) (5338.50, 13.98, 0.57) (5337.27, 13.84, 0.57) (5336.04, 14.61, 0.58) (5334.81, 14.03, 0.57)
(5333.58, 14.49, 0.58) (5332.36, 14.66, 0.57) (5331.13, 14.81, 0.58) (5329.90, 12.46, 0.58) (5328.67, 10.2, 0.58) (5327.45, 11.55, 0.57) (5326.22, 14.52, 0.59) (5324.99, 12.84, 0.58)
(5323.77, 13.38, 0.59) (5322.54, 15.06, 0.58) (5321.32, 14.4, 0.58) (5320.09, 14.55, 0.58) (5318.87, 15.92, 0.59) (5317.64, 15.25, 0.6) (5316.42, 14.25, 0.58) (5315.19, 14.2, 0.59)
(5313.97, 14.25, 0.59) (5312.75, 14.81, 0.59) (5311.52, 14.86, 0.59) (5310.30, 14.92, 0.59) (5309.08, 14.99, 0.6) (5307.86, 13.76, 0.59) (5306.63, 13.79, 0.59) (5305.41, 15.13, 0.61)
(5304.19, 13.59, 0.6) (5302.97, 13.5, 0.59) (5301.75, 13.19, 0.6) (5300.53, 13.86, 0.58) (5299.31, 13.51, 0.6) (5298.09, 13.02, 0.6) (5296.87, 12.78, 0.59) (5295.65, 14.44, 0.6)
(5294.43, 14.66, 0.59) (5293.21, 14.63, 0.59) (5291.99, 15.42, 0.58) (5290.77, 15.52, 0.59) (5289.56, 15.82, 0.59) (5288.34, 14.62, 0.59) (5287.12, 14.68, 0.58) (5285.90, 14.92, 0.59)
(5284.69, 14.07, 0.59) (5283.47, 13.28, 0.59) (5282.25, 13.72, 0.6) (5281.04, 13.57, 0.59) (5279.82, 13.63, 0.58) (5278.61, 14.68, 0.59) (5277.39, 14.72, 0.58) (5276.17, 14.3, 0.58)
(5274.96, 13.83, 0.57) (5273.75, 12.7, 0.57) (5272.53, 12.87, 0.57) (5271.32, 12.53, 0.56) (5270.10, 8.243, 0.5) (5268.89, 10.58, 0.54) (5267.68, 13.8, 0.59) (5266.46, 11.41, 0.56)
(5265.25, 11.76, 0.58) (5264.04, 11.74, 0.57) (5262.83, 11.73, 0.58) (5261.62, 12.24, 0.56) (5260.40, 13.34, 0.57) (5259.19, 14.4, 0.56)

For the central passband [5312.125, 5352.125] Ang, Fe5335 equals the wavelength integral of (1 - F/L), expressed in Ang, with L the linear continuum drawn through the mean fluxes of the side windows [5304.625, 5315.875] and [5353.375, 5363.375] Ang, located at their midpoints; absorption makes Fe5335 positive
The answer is 2.5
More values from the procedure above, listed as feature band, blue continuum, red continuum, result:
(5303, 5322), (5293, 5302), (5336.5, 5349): -1.07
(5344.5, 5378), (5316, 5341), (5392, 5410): -1.75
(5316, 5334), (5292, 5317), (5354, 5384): 0.47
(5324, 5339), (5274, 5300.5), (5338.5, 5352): 0.54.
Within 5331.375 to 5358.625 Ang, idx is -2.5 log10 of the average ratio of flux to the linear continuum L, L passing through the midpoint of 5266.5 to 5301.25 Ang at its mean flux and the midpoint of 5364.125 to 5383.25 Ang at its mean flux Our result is -0.032 mag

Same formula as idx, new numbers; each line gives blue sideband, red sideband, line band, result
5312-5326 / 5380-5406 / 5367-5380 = 0.00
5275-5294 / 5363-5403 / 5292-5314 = 0.02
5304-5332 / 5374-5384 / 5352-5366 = -0.05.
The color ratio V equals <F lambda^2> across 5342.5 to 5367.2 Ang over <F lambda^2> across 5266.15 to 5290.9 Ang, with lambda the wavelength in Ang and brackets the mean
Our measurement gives 1.12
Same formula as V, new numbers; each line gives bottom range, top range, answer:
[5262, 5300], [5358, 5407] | 1.08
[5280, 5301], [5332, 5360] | 1.03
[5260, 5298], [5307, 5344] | 1.06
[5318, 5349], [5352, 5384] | 1.06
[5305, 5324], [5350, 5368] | 1.04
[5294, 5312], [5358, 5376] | 1.04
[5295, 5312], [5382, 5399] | 1.03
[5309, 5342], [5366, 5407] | 1.01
